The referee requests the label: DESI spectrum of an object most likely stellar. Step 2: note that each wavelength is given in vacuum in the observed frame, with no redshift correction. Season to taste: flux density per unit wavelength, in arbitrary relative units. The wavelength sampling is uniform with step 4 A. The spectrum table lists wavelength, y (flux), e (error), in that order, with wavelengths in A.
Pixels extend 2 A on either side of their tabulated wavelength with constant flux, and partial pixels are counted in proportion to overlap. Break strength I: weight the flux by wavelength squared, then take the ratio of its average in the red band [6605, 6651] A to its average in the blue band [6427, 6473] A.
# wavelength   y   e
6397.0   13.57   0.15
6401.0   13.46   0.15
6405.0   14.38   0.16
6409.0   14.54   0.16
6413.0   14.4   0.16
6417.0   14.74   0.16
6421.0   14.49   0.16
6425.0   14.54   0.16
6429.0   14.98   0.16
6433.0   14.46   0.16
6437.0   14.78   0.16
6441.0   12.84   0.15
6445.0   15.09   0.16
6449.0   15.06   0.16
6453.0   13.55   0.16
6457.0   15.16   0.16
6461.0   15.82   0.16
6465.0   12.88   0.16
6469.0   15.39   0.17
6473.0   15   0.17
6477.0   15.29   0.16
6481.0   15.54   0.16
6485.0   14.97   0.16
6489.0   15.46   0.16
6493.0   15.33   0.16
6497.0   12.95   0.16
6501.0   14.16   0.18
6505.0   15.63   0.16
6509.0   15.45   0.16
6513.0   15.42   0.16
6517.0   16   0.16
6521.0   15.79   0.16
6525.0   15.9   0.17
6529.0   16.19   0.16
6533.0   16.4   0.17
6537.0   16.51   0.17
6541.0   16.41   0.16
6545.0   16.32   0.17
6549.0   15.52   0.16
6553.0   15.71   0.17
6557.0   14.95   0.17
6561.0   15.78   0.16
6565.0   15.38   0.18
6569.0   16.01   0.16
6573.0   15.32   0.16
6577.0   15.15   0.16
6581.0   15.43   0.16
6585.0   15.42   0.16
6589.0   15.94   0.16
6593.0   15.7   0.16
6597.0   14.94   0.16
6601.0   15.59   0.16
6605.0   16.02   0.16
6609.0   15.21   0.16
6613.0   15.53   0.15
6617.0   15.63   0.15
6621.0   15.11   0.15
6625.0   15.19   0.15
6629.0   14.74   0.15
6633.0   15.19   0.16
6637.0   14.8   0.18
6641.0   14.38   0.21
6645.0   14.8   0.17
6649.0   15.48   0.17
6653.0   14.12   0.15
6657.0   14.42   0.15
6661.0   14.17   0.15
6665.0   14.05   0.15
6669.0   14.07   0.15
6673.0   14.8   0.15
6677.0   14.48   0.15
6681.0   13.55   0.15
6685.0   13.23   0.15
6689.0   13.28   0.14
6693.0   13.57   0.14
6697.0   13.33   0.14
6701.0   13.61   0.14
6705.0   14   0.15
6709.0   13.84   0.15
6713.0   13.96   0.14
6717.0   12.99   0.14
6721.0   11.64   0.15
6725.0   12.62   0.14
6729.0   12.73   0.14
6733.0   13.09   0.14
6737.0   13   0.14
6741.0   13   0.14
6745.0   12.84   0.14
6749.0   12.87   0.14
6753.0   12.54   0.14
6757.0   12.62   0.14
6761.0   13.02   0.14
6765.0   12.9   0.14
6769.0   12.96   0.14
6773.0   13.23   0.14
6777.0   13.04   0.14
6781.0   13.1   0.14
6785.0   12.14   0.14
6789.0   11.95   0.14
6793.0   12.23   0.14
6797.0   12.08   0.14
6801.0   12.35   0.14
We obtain 1.10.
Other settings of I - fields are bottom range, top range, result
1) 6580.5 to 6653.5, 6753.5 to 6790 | 0.88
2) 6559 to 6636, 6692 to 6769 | 0.88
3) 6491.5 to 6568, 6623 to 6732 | 0.94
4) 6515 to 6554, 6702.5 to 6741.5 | 0.86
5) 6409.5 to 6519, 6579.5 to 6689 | 1.06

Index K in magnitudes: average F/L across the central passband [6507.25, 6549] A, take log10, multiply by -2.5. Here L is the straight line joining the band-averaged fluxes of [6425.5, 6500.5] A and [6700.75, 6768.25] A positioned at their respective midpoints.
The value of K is -0.12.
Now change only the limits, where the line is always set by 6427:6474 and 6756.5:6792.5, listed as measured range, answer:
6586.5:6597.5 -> -0.13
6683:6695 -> -0.01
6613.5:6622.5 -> -0.13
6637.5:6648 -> -0.09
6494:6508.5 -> -0.01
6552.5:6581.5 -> -0.11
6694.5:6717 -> -0.04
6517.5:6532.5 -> -0.13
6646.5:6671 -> -0.08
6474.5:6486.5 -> -0.06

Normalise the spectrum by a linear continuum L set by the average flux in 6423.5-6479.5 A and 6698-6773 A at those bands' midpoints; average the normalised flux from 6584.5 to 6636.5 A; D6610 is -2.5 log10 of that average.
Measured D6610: -0.12 mag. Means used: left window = 14.6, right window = 13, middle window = 15.4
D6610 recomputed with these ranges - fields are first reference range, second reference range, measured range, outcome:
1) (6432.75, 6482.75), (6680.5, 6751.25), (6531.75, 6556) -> -0.14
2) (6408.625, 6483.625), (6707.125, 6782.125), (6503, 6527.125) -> -0.10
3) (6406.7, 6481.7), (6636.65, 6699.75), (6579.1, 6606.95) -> -0.09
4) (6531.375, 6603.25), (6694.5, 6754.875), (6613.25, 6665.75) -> -0.02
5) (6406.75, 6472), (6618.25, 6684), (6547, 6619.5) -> -0.07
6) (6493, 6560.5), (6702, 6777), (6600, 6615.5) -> -0.07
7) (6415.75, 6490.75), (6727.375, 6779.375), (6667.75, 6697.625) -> -0.04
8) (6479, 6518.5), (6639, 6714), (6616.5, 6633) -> -0.06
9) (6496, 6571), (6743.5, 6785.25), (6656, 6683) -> -0.02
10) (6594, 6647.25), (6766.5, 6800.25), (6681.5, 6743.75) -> 0.04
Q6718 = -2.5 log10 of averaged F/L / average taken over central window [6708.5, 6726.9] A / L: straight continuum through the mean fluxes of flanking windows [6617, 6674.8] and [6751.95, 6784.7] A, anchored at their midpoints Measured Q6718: 0.06 mag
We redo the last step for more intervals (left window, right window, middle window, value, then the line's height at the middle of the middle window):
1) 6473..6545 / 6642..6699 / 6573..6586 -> -0.031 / 14.9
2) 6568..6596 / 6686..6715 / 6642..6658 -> -0.019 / 14.4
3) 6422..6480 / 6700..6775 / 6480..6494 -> -0.063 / 14.4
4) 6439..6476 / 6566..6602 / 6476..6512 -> -0.011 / 14.8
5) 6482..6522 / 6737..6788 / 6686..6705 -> -0.006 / 13.4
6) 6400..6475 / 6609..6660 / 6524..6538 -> -0.108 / 14.7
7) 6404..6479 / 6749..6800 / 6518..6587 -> -0.133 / 14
